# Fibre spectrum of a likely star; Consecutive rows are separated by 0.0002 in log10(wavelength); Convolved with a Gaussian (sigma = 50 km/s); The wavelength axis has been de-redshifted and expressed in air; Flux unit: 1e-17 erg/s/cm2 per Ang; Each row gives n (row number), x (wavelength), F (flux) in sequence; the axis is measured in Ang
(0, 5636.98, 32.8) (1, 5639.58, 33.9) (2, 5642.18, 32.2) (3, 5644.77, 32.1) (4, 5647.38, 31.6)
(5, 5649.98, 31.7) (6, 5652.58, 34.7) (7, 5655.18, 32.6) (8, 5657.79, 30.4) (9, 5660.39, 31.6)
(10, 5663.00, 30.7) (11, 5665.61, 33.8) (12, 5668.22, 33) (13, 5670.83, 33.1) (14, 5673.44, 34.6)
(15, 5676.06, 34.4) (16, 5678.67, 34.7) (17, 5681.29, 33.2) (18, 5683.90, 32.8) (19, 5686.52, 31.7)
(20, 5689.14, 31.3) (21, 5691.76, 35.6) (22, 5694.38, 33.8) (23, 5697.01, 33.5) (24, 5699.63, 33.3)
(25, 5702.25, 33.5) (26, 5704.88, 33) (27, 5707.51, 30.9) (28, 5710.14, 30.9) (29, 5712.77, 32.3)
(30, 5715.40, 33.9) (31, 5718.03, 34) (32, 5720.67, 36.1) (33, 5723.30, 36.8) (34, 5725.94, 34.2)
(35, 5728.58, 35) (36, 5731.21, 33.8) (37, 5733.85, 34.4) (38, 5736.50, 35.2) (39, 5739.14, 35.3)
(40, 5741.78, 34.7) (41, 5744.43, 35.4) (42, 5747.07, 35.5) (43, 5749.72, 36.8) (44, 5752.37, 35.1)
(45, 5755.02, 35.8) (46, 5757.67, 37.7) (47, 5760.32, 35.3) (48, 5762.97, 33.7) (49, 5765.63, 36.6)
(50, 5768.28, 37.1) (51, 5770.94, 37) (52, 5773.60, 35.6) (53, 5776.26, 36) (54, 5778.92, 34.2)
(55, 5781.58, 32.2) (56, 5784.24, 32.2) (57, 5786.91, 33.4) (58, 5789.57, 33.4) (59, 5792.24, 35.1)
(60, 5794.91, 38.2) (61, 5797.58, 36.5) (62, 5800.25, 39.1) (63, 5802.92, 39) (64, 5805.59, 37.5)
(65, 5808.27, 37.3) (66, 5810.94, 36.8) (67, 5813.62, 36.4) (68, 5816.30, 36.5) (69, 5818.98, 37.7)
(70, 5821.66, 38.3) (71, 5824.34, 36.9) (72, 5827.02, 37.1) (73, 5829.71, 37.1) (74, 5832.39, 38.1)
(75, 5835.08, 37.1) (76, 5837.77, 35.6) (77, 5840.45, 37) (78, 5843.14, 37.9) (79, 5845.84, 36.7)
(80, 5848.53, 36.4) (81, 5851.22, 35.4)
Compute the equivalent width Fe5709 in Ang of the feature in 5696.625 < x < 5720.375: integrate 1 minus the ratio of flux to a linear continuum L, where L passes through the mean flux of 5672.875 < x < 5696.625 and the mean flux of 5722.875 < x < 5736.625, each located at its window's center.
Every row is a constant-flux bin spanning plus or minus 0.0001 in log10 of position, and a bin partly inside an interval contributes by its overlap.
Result 0.86 Ang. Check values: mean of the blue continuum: 33.5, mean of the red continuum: 34.7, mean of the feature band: 32.9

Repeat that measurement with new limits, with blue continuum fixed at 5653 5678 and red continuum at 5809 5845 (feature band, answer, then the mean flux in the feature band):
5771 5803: 0.6 Ang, 35.3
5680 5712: 0.8 Ang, 32.8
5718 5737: -0.3 Ang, 35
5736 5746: -0.1 Ang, 35.2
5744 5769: -0.5 Ang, 35.9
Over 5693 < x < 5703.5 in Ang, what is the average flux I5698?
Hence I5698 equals 33.6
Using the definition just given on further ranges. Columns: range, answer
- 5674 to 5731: 33.6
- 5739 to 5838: 36.2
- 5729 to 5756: 35.2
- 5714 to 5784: 35.2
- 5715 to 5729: 35.1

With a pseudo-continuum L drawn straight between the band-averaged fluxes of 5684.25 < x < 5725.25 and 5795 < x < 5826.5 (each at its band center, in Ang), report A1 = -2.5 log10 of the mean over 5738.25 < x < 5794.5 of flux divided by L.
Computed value 0.017 mag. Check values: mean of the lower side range 33.4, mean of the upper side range 37.5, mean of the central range 35.2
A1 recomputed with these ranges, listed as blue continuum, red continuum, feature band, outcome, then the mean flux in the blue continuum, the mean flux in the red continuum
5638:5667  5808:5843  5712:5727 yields -0.015 mag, 32.3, 37.1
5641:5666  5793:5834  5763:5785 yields 0.031 mag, 32.1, 37.5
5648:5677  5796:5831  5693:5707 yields 0.020 mag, 32.7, 37.4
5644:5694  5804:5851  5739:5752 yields -0.020 mag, 32.8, 37.1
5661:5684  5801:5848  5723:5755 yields -0.003 mag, 33.3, 37.2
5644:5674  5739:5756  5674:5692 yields -0.001 mag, 32.4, 35.5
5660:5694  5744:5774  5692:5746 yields 0.018 mag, 33.2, 36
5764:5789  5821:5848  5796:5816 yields -0.043 mag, 34.9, 37.1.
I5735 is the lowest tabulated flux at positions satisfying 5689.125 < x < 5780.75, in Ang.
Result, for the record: 30.9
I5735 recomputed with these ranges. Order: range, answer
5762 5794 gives 32.2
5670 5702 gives 31.3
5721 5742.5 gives 33.8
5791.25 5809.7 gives 35.1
